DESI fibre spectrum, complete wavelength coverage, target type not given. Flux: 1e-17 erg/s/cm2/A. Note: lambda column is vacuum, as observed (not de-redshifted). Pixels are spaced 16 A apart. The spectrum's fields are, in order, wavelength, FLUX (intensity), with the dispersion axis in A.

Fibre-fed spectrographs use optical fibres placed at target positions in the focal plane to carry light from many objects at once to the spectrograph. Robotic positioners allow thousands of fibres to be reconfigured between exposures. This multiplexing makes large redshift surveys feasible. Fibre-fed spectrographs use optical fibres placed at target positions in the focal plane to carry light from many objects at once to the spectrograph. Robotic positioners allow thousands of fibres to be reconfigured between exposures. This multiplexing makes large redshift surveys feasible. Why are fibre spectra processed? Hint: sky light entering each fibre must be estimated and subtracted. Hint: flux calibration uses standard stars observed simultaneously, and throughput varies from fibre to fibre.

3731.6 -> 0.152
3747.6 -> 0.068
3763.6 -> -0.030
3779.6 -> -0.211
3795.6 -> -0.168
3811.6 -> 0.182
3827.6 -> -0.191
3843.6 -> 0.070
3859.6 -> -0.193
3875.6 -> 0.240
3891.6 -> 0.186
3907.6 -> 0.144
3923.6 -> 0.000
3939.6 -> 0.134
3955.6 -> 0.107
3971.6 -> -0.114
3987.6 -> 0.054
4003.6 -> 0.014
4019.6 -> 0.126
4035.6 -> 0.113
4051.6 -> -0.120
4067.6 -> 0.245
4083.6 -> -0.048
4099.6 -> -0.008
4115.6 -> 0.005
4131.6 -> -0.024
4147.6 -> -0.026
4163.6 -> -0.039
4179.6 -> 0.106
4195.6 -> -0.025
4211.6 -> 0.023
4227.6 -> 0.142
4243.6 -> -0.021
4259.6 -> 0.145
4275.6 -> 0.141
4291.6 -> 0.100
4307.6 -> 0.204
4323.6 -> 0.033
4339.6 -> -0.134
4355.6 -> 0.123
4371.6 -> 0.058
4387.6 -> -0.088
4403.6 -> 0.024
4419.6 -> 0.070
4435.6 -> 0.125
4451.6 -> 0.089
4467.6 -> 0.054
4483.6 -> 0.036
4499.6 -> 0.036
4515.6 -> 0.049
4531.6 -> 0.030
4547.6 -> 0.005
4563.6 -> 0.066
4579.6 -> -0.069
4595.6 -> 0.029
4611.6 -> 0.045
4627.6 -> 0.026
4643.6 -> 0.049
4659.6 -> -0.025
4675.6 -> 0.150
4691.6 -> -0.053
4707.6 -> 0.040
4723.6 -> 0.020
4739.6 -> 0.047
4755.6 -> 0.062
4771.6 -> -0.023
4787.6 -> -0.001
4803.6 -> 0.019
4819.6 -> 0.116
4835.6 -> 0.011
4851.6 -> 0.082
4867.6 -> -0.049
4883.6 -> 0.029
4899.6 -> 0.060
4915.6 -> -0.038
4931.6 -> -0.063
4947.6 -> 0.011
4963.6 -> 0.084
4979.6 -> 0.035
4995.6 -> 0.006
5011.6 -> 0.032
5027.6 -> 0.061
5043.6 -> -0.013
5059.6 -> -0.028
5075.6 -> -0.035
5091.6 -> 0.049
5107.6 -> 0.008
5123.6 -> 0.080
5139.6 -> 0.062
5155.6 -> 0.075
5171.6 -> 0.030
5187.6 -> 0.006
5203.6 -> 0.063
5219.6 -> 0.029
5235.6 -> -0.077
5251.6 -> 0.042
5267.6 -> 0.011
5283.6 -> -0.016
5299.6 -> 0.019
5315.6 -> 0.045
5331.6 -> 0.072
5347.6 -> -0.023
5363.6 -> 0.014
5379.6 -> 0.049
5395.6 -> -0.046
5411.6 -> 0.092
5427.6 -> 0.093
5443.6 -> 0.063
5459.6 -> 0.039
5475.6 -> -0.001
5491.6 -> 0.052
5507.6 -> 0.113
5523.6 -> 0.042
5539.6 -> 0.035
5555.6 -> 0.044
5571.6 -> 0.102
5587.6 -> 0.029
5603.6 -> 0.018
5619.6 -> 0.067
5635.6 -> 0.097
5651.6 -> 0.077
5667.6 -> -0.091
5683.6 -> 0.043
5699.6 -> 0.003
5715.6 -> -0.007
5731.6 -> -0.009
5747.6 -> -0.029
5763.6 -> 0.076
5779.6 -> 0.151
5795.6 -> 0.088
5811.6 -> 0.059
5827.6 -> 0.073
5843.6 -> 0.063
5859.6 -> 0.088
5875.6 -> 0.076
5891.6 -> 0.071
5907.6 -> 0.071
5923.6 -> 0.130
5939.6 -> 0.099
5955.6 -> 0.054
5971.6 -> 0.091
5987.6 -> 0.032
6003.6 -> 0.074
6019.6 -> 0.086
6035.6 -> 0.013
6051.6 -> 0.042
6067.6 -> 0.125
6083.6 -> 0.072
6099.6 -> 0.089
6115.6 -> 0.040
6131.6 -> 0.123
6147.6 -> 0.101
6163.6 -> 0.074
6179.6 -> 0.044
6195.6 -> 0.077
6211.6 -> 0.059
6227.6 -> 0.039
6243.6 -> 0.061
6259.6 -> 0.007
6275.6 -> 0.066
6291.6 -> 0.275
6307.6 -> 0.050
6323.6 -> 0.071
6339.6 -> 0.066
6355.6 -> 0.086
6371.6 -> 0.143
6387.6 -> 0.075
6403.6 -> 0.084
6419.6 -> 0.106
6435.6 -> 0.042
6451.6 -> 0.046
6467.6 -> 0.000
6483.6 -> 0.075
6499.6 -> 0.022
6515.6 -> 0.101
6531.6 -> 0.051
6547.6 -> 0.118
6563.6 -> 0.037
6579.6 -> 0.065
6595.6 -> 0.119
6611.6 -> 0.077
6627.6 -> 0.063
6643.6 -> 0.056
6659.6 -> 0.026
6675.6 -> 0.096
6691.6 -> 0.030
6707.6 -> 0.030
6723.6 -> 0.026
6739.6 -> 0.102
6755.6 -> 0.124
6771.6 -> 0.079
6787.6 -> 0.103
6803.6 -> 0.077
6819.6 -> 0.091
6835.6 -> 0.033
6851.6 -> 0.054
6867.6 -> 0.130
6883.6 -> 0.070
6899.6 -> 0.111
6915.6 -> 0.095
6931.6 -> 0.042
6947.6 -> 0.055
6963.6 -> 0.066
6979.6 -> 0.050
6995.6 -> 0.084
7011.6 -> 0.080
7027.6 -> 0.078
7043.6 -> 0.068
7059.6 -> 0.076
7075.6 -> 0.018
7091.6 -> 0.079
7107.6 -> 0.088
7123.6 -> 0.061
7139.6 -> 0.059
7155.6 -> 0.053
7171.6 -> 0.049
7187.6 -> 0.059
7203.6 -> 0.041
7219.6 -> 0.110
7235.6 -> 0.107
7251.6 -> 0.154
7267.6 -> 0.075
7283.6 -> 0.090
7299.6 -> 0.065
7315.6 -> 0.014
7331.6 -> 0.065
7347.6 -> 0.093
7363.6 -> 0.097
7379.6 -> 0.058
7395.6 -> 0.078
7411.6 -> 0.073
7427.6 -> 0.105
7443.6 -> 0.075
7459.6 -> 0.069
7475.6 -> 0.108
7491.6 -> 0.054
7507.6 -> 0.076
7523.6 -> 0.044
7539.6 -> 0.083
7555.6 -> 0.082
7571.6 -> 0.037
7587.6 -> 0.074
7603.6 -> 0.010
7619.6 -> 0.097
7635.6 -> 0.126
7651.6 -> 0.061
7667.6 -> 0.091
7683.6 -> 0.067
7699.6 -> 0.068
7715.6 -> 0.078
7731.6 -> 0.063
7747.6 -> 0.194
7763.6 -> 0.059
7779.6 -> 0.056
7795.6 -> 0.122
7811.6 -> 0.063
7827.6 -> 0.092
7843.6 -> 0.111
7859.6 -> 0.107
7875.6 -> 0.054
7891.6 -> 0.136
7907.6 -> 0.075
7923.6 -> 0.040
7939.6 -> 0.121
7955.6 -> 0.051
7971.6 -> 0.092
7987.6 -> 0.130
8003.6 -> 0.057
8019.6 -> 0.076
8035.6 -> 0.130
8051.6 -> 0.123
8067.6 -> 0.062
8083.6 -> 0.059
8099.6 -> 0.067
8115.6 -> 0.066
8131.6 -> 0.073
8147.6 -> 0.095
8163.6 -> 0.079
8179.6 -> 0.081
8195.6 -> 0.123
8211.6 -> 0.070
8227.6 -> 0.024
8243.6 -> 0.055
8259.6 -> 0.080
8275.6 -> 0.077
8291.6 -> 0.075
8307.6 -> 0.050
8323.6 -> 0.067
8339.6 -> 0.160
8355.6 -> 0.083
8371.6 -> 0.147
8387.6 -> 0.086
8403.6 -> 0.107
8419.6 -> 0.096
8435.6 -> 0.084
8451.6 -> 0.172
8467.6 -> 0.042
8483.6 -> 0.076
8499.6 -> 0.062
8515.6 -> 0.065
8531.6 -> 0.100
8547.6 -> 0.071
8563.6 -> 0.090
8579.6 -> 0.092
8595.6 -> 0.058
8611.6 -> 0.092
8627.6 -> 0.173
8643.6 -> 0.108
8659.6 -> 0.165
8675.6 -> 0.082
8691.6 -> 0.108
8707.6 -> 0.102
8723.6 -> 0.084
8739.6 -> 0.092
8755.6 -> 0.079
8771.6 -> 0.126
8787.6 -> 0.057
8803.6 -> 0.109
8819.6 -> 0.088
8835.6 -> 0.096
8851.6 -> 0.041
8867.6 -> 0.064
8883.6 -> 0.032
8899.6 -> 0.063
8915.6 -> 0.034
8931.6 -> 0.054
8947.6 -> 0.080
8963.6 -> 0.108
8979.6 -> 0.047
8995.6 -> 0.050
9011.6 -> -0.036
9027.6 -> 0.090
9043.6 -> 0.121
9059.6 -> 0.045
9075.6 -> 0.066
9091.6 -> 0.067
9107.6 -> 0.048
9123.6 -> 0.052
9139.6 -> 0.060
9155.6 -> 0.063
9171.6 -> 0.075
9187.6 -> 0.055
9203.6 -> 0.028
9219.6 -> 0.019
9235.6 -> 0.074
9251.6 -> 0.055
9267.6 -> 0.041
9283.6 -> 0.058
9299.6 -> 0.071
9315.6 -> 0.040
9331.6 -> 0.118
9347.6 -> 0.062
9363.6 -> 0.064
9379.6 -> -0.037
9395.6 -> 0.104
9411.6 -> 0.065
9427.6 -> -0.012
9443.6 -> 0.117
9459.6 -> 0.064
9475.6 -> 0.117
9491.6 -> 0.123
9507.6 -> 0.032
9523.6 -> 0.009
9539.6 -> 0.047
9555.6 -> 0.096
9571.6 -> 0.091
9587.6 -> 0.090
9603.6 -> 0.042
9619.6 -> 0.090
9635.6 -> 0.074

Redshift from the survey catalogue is 0.69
